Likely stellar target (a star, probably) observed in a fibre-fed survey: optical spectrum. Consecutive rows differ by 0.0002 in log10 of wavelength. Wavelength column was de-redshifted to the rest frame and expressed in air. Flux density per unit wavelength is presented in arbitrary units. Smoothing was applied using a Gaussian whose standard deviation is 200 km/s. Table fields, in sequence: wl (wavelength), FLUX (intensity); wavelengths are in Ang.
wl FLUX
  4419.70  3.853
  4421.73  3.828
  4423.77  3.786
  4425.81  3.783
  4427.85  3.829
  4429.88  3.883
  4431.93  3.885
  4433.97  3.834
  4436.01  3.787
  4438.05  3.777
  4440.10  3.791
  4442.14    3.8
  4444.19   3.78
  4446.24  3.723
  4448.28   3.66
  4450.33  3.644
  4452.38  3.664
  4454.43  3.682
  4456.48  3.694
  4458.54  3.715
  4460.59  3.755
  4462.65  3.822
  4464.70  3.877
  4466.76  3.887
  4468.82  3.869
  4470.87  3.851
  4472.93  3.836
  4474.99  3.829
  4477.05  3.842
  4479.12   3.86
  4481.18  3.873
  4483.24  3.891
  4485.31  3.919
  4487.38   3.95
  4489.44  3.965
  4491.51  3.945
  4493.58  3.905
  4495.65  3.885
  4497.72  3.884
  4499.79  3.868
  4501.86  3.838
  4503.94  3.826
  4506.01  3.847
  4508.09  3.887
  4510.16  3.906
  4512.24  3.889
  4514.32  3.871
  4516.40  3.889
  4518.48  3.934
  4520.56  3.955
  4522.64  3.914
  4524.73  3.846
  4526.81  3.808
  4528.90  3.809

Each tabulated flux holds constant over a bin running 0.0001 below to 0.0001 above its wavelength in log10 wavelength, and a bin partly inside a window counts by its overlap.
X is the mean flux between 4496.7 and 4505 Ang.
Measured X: 3.86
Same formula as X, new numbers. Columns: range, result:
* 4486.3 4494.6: 3.94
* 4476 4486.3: 3.88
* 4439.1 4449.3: 3.75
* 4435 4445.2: 3.79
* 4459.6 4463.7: 3.79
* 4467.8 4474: 3.86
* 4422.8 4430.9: 3.82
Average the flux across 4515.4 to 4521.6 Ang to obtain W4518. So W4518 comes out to 3.93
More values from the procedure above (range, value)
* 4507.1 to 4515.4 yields 3.89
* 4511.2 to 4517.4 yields 3.88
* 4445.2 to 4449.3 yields 3.7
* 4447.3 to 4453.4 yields 3.66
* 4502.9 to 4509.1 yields 3.85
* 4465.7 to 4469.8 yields 3.87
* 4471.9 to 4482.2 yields 3.85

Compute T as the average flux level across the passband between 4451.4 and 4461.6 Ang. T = 3.7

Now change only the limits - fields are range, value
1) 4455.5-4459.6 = 3.7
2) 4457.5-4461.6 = 3.73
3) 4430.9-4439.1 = 3.82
